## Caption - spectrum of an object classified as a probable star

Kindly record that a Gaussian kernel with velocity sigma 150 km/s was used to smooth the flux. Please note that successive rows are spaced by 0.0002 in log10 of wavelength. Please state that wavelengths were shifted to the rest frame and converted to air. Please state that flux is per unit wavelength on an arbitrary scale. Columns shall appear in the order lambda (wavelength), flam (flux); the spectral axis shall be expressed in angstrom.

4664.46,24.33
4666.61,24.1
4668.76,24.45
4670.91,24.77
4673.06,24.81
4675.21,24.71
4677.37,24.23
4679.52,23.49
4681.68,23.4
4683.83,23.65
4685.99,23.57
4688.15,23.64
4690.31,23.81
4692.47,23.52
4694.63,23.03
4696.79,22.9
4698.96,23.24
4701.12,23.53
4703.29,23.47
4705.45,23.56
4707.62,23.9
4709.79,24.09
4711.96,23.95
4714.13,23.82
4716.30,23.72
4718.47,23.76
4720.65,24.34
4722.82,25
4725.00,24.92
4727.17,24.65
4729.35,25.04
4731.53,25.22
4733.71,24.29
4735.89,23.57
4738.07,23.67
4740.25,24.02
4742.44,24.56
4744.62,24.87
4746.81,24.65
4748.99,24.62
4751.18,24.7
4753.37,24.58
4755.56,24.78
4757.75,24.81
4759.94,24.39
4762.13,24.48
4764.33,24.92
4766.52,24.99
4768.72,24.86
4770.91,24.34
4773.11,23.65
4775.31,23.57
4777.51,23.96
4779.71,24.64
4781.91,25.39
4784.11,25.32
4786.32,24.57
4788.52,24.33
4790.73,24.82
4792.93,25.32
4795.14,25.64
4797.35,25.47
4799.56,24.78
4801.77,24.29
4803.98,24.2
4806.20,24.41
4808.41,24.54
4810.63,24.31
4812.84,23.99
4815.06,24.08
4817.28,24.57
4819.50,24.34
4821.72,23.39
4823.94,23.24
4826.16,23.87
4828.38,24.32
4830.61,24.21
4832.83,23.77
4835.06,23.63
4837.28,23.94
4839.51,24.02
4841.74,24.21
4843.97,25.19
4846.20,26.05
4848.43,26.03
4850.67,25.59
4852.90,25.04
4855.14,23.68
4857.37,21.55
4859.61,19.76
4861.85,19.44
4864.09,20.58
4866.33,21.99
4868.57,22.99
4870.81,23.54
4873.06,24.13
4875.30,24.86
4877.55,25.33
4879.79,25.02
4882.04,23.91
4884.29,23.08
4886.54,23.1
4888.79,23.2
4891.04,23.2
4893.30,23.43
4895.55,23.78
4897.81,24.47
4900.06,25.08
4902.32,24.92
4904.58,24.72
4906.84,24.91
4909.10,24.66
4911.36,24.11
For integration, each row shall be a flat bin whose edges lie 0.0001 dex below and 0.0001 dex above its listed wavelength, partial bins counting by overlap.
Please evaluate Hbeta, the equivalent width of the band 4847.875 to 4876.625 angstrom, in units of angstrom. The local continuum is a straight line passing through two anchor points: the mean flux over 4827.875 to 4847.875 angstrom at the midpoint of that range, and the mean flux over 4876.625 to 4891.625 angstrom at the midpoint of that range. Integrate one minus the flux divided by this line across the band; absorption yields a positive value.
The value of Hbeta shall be 1.4 angstrom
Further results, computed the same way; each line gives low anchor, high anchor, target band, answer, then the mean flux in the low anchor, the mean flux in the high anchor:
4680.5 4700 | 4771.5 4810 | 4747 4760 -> -0.26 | 23.4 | 24.6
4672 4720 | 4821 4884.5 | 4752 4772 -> -0.83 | 23.7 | 23.7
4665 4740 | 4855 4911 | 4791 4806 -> -0.77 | 24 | 23.4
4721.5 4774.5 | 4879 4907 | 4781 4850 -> -0.63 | 24.6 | 24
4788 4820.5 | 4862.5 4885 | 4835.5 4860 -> -0.32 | 24.6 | 23.5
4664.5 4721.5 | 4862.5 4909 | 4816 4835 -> -0.12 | 23.8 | 23.8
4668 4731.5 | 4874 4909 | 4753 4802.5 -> -1.27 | 24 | 24.2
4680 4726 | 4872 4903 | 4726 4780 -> -1.43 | 23.7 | 24.1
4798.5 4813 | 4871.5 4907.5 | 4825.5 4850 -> -0.21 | 24.4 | 24.2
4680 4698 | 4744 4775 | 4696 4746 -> -0.30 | 23.4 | 24.6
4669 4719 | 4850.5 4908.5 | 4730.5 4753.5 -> -0.70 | 23.8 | 23.5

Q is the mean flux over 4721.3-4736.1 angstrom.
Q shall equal 24.7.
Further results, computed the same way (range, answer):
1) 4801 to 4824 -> 24.2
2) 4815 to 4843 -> 24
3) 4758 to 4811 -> 24.6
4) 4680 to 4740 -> 23.9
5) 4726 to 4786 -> 24.5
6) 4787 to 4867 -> 24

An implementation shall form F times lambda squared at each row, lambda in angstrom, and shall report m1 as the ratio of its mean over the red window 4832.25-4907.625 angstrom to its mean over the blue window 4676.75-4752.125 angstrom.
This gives 1.1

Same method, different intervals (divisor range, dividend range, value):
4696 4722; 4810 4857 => 1.08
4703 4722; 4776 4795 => 1.07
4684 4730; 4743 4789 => 1.06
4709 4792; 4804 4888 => 1.01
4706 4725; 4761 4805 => 1.05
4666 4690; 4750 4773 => 1.06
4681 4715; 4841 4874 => 1.06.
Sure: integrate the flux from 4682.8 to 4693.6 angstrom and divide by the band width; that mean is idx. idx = 23.6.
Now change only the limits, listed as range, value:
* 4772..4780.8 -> 23.9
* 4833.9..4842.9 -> 24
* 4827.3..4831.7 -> 24.2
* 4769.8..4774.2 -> 24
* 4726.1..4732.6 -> 25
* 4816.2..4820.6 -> 24.4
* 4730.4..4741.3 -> 24.2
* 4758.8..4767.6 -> 24.7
